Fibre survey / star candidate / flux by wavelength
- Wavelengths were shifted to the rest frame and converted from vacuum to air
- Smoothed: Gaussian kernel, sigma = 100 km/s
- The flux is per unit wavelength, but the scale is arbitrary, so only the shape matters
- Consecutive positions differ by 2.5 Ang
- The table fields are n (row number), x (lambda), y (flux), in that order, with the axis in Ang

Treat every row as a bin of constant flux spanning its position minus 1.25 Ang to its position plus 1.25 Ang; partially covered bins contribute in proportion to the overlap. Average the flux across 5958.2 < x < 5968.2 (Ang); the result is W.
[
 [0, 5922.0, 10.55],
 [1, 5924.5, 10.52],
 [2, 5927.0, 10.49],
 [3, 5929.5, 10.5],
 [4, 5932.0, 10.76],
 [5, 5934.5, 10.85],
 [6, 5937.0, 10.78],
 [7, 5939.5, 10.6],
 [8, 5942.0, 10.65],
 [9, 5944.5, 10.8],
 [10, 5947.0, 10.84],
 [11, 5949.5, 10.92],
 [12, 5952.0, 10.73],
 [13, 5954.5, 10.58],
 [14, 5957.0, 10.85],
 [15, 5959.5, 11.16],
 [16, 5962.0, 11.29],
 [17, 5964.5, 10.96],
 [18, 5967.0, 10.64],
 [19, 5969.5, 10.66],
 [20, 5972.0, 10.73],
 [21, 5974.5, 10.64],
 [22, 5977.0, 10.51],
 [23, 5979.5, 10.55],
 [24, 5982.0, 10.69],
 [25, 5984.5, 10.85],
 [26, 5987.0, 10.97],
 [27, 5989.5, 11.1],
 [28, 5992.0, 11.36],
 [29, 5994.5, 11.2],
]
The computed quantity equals 11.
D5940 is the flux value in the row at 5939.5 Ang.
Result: 10.6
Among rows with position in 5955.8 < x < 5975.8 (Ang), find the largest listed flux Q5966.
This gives 11.29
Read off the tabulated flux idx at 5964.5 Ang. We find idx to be 10.96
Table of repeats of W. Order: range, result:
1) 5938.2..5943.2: 10.6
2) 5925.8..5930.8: 10.5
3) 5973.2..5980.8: 10.6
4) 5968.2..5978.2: 10.6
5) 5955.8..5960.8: 11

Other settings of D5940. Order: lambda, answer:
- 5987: 10.97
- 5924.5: 10.52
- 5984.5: 10.85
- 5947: 10.84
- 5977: 10.51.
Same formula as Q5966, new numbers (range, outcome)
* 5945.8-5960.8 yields 11.16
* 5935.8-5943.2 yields 10.78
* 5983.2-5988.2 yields 10.97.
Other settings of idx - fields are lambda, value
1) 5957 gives 10.85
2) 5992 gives 11.36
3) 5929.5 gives 10.5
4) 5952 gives 10.73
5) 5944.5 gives 10.8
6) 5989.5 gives 11.1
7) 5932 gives 10.76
